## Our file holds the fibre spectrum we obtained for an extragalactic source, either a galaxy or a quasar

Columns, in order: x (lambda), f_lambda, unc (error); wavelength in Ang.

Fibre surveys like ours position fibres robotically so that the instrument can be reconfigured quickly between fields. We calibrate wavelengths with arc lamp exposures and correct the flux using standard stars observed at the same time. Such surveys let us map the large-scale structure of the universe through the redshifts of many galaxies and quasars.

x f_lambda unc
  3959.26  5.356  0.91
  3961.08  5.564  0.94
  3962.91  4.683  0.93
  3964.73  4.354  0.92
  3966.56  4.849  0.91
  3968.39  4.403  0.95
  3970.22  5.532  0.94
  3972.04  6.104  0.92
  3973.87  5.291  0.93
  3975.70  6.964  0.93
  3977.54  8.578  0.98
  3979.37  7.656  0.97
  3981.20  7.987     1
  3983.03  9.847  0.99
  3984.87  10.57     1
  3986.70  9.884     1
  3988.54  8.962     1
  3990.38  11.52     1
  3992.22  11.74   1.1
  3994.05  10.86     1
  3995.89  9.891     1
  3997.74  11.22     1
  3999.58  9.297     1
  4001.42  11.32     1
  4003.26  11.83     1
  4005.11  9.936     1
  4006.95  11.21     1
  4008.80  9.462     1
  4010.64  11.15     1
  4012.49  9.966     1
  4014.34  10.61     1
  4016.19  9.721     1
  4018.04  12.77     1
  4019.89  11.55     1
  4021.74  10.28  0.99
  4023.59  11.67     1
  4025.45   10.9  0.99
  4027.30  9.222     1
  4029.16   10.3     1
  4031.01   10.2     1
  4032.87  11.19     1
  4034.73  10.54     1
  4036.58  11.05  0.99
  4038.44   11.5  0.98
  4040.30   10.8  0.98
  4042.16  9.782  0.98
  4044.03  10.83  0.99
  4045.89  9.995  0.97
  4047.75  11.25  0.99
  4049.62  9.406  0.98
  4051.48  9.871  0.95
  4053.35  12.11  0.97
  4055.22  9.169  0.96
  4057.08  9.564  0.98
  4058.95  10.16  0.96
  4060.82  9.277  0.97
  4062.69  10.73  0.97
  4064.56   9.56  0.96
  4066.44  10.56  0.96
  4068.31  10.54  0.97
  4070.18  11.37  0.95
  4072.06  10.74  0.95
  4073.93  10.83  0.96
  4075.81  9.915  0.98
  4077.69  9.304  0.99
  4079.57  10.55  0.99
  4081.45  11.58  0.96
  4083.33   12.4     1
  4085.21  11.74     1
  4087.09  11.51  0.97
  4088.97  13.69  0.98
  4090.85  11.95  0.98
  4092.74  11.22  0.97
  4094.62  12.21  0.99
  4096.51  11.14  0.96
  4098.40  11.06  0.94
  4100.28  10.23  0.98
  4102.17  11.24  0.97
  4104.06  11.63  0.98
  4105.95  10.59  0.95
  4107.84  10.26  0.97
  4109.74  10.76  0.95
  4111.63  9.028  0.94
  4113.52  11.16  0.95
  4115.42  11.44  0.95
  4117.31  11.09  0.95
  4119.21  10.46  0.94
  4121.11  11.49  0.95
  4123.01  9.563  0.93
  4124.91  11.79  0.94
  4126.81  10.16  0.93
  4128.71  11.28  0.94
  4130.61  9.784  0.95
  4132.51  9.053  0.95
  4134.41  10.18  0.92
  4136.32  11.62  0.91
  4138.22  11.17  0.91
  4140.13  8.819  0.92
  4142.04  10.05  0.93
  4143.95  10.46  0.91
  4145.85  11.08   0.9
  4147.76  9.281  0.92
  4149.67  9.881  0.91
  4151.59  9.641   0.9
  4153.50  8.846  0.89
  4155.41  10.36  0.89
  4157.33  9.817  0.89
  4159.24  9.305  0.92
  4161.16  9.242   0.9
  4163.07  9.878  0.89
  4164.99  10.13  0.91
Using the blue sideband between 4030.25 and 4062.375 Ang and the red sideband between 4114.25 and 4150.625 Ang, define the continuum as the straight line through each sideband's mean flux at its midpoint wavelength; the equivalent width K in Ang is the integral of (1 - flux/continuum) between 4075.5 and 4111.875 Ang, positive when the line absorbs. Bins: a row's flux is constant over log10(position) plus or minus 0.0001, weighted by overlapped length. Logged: -2.5 Ang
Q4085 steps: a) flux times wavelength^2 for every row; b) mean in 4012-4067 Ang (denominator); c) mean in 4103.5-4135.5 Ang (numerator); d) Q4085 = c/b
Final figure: 1.05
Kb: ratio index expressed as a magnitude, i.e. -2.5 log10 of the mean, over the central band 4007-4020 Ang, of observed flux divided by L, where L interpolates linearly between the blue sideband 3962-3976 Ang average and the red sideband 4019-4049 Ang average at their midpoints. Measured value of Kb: -0.20 mag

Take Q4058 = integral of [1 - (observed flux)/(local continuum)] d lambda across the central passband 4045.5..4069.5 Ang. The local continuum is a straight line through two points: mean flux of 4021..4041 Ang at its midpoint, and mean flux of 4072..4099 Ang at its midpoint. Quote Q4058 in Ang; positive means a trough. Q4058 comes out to 1.8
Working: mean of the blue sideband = 10.7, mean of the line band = 10.2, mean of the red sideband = 11.3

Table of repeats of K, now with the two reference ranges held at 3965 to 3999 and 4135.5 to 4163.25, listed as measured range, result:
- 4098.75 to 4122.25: -2.9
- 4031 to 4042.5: -2.5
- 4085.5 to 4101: -3.7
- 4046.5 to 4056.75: -1.4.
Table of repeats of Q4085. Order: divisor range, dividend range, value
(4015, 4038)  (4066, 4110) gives 1.06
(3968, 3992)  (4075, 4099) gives 1.48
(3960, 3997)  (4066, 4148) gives 1.48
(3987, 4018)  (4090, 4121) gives 1.09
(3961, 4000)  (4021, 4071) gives 1.34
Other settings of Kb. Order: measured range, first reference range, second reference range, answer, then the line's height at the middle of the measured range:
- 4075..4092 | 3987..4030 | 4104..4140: -0.079 mag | 10.6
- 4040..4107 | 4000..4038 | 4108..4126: -0.007 mag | 10.7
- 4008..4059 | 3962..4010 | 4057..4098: -0.077 mag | 9.85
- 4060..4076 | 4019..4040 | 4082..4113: 0.065 mag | 11.1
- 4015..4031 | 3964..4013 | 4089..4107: -0.115 mag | 9.69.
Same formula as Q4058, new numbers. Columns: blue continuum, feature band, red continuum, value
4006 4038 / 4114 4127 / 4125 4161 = -0.92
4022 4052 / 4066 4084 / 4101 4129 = -0.18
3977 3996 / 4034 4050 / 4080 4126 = -0.22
